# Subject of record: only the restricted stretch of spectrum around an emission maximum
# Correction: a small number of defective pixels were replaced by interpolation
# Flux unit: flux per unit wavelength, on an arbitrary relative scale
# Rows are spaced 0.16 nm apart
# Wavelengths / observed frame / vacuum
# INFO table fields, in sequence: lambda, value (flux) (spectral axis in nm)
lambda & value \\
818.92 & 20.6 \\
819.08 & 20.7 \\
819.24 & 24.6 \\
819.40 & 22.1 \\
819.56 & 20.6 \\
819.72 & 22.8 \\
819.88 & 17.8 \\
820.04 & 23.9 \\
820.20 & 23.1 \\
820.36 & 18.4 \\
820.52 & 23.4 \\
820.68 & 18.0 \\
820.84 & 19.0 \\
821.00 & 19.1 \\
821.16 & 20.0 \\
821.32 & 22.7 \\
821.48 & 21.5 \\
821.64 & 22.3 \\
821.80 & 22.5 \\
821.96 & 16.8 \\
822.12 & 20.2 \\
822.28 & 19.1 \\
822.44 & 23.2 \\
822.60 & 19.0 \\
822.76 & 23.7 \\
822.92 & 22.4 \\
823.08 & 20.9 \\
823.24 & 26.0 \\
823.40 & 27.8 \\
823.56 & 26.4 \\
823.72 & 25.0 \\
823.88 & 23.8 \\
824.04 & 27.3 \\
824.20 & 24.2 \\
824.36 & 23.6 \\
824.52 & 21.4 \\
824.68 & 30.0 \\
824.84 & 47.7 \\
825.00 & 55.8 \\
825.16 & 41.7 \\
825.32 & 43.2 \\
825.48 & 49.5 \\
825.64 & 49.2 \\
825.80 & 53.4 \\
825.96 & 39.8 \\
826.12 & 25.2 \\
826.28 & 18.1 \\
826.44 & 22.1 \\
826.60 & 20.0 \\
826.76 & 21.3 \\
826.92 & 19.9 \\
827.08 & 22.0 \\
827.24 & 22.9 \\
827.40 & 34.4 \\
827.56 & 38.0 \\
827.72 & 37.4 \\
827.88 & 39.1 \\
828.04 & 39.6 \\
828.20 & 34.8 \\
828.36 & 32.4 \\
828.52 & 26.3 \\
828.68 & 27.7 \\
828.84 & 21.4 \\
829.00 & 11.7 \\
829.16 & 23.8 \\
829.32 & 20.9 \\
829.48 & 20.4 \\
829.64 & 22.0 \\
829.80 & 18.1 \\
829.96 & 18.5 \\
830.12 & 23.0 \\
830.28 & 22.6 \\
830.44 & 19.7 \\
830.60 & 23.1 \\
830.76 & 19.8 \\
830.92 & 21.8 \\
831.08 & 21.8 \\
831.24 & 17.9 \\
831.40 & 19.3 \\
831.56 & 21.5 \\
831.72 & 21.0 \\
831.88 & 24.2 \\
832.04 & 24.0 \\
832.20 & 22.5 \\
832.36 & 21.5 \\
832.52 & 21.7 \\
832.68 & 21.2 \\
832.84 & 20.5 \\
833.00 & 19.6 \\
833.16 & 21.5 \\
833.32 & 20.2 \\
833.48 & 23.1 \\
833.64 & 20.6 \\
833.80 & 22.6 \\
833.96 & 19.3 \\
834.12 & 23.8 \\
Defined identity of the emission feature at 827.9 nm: [N II] 6583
